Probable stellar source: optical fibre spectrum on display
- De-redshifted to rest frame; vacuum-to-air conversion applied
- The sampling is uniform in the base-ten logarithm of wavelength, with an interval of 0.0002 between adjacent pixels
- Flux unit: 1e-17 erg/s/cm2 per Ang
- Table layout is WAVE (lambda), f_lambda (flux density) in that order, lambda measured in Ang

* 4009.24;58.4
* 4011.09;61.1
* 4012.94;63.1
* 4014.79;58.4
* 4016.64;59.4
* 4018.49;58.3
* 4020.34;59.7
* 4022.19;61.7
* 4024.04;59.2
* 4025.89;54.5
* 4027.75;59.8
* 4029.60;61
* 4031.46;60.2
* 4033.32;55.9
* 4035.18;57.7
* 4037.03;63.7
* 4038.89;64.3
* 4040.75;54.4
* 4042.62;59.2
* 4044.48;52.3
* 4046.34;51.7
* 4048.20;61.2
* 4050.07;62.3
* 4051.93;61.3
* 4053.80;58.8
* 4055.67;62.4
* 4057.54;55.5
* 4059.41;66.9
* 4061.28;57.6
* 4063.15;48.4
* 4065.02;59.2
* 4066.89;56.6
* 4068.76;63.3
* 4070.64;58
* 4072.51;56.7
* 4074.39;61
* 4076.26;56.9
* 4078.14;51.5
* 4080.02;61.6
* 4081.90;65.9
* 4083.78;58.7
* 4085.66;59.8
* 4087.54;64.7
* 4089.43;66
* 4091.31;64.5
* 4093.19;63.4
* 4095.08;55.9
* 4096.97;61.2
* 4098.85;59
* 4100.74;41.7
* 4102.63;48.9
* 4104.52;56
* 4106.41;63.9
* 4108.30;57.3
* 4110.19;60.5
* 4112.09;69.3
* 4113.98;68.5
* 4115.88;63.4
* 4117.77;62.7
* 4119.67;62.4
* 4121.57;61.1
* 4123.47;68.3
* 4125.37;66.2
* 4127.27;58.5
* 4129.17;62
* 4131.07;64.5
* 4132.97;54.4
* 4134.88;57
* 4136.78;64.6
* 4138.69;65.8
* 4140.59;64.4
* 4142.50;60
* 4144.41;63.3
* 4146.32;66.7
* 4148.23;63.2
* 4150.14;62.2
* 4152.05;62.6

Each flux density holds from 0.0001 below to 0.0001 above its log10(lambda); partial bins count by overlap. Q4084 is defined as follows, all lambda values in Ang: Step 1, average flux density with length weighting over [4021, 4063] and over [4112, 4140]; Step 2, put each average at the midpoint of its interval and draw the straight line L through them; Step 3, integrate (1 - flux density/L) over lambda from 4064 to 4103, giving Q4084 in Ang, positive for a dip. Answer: 1.3 Ang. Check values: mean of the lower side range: 59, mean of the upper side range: 63.1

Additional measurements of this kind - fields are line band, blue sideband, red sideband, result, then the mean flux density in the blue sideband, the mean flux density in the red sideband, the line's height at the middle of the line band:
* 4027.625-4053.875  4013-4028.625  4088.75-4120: 0.21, 59.1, 60.2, 59.4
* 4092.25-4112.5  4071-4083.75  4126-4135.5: 0.55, 58.9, 59.6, 59.2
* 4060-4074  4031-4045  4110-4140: 0.60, 58.6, 63.1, 60.1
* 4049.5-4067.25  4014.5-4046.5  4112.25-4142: 0.28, 58.6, 63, 59.9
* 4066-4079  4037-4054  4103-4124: 0.53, 58.7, 62.5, 60.2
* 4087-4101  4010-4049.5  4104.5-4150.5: 0.27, 58.9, 62.8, 61.5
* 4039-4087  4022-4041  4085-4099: 1.71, 59.4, 62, 60.8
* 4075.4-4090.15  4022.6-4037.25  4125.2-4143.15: -0.08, 58.9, 61.6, 60.3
